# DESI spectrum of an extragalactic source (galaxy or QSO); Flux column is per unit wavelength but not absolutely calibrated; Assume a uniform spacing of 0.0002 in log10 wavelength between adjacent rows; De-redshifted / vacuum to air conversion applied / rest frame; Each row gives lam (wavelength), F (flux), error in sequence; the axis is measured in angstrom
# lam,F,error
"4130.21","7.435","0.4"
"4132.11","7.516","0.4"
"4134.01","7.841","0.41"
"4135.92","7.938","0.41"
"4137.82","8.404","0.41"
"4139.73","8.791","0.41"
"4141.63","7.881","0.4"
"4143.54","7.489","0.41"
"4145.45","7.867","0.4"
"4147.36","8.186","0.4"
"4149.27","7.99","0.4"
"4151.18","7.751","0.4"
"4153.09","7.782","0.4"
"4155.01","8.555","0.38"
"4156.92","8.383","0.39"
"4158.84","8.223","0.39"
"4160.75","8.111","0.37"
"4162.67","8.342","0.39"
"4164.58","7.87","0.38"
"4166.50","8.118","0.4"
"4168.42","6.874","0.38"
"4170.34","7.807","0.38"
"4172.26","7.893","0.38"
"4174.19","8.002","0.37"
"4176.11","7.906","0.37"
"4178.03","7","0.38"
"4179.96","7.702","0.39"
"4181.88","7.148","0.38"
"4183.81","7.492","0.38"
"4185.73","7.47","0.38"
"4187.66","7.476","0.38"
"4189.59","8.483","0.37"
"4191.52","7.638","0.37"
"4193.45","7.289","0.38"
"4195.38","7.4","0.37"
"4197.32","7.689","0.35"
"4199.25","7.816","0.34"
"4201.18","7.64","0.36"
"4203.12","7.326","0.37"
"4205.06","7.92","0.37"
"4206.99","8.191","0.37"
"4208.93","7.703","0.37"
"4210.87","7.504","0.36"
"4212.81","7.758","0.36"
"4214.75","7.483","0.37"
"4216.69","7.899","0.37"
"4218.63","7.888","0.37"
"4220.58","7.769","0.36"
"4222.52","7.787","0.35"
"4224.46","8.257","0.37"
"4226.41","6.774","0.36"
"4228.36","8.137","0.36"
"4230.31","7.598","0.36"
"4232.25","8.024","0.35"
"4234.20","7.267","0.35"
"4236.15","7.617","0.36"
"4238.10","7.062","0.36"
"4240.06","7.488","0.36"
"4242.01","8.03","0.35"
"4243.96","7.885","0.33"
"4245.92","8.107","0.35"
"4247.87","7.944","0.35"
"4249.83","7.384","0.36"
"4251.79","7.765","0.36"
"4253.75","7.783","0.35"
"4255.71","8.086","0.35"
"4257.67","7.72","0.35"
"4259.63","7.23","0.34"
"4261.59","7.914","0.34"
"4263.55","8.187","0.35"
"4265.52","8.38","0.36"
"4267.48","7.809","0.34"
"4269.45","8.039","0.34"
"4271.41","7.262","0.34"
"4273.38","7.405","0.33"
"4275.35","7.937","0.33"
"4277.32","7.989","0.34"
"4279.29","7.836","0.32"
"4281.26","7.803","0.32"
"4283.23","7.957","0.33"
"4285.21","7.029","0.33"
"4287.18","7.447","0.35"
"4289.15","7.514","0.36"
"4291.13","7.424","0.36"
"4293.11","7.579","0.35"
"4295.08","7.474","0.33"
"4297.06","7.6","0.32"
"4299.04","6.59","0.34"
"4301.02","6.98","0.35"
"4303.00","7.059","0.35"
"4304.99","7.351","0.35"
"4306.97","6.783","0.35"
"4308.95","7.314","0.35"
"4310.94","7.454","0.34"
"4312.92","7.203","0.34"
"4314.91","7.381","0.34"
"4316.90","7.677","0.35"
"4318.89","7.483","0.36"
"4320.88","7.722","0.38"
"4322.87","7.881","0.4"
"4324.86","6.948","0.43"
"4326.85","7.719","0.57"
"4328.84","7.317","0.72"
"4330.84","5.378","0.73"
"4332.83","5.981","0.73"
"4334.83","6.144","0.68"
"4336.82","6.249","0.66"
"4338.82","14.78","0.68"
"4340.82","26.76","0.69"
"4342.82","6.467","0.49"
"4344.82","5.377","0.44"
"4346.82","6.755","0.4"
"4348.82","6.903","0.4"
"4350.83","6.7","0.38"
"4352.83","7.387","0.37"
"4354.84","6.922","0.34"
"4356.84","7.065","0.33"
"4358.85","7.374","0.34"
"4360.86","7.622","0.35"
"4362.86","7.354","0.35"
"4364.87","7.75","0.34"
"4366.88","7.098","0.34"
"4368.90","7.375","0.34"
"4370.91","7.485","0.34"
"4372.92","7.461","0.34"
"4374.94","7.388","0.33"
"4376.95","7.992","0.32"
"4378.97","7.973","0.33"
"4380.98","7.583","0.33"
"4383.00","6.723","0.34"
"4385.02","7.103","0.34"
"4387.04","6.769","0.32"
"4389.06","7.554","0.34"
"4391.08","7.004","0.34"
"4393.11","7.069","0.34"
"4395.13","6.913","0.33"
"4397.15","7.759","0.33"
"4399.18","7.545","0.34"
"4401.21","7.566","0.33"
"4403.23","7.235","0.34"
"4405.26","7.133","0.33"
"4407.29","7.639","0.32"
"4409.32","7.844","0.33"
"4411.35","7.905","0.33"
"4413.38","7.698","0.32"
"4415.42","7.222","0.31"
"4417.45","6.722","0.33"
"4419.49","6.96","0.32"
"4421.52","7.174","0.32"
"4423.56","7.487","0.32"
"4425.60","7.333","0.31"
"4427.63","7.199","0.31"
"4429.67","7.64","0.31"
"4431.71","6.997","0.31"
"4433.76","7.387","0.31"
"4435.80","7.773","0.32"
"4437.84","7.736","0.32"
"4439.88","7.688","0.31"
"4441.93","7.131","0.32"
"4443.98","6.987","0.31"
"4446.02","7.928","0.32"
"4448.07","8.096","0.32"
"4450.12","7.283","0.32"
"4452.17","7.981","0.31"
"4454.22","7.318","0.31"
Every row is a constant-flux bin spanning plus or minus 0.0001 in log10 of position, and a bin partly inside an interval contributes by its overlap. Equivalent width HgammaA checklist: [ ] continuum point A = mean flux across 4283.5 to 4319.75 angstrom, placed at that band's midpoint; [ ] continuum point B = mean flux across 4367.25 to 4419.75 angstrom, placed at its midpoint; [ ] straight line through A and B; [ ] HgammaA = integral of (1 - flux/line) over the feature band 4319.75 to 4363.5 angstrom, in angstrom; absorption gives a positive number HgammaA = -4.8 angstrom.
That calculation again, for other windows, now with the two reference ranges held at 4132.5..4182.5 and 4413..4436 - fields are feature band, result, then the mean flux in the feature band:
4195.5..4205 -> 0.2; 7.62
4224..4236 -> 0.1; 7.65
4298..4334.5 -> 2.1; 7.1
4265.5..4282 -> -0.3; 7.8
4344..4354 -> 1.1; 6.65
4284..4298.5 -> 0.3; 7.42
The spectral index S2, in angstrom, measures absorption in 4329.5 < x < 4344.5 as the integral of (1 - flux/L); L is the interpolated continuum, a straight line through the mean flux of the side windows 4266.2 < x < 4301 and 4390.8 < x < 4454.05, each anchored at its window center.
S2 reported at -4.9 angstrom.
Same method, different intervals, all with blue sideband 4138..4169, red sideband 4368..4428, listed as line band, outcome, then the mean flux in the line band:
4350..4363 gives 0.48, 7.2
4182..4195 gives 0.56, 7.6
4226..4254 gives 0.45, 7.67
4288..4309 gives 1.09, 7.24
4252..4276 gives -0.24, 7.81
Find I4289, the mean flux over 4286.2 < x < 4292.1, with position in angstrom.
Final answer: 7.46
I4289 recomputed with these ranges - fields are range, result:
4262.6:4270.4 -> 8.1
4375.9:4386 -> 7.48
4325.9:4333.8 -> 6.6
